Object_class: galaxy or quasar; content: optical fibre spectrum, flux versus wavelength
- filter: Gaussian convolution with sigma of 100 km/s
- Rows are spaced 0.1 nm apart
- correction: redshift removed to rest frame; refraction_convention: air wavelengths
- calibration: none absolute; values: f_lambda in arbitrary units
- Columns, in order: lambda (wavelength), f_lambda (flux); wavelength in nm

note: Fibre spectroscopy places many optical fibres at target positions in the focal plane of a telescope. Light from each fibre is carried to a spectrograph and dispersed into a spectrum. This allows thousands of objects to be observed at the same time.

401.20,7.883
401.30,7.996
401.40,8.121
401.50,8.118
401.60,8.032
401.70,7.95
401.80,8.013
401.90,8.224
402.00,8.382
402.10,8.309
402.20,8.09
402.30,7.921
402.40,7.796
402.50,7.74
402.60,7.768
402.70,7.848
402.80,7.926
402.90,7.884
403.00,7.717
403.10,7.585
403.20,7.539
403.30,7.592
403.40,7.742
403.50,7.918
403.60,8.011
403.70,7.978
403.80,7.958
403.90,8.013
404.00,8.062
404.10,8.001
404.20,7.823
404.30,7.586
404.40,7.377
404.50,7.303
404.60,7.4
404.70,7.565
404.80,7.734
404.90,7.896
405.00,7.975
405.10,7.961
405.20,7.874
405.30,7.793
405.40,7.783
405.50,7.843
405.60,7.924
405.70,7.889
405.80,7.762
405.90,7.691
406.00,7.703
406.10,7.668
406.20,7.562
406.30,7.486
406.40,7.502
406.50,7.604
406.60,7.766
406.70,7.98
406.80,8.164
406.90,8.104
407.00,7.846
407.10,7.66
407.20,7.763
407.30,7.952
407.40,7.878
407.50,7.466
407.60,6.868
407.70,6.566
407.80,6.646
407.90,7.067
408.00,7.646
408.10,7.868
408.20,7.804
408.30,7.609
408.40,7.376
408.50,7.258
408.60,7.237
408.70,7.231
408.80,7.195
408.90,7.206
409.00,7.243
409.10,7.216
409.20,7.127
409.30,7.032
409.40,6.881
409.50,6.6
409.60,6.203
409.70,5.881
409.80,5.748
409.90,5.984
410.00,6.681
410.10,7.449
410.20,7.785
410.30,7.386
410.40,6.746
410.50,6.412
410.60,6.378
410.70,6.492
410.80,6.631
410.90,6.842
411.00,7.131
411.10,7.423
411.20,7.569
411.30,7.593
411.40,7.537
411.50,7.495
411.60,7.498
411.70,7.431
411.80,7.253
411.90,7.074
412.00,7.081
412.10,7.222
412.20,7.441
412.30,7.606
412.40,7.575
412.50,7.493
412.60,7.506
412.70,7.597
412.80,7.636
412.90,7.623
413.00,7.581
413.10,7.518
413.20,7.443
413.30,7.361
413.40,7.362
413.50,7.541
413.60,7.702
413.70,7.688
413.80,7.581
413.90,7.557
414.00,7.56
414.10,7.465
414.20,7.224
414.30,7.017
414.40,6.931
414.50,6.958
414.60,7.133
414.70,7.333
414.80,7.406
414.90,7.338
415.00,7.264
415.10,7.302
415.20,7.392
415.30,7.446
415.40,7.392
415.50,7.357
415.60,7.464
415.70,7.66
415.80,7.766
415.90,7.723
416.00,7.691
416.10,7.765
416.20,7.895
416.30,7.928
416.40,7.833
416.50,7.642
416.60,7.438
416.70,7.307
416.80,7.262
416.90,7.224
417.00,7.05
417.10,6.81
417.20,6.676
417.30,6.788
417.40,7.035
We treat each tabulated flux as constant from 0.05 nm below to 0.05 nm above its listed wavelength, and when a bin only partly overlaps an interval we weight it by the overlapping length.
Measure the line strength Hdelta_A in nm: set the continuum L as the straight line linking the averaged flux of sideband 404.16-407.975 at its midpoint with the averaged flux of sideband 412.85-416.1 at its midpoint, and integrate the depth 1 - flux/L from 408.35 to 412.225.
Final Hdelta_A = 0.27 nm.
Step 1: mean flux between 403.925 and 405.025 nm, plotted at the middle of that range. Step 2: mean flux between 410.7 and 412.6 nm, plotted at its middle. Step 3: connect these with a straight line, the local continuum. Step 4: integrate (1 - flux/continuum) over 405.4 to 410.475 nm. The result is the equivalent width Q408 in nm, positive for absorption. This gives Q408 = 0.12 nm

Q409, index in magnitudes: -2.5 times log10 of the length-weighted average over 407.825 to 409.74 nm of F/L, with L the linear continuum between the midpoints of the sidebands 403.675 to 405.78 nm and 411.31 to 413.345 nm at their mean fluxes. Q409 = 0.07 mag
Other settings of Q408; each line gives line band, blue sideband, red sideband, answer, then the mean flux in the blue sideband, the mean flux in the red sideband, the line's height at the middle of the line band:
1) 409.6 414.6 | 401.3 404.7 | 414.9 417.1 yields 0.26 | 7.87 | 7.49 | 7.61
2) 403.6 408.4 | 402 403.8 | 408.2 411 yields -0.18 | 7.86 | 6.9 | 7.42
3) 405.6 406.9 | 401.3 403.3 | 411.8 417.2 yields 0.00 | 7.94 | 7.43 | 7.77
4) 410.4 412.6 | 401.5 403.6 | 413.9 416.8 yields 0.11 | 7.91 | 7.45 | 7.59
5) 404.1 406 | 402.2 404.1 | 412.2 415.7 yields 0.01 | 7.84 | 7.43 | 7.77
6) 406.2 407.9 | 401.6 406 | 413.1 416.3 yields 0.04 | 7.84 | 7.45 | 7.72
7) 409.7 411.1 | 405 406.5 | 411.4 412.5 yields 0.14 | 7.75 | 7.38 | 7.47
